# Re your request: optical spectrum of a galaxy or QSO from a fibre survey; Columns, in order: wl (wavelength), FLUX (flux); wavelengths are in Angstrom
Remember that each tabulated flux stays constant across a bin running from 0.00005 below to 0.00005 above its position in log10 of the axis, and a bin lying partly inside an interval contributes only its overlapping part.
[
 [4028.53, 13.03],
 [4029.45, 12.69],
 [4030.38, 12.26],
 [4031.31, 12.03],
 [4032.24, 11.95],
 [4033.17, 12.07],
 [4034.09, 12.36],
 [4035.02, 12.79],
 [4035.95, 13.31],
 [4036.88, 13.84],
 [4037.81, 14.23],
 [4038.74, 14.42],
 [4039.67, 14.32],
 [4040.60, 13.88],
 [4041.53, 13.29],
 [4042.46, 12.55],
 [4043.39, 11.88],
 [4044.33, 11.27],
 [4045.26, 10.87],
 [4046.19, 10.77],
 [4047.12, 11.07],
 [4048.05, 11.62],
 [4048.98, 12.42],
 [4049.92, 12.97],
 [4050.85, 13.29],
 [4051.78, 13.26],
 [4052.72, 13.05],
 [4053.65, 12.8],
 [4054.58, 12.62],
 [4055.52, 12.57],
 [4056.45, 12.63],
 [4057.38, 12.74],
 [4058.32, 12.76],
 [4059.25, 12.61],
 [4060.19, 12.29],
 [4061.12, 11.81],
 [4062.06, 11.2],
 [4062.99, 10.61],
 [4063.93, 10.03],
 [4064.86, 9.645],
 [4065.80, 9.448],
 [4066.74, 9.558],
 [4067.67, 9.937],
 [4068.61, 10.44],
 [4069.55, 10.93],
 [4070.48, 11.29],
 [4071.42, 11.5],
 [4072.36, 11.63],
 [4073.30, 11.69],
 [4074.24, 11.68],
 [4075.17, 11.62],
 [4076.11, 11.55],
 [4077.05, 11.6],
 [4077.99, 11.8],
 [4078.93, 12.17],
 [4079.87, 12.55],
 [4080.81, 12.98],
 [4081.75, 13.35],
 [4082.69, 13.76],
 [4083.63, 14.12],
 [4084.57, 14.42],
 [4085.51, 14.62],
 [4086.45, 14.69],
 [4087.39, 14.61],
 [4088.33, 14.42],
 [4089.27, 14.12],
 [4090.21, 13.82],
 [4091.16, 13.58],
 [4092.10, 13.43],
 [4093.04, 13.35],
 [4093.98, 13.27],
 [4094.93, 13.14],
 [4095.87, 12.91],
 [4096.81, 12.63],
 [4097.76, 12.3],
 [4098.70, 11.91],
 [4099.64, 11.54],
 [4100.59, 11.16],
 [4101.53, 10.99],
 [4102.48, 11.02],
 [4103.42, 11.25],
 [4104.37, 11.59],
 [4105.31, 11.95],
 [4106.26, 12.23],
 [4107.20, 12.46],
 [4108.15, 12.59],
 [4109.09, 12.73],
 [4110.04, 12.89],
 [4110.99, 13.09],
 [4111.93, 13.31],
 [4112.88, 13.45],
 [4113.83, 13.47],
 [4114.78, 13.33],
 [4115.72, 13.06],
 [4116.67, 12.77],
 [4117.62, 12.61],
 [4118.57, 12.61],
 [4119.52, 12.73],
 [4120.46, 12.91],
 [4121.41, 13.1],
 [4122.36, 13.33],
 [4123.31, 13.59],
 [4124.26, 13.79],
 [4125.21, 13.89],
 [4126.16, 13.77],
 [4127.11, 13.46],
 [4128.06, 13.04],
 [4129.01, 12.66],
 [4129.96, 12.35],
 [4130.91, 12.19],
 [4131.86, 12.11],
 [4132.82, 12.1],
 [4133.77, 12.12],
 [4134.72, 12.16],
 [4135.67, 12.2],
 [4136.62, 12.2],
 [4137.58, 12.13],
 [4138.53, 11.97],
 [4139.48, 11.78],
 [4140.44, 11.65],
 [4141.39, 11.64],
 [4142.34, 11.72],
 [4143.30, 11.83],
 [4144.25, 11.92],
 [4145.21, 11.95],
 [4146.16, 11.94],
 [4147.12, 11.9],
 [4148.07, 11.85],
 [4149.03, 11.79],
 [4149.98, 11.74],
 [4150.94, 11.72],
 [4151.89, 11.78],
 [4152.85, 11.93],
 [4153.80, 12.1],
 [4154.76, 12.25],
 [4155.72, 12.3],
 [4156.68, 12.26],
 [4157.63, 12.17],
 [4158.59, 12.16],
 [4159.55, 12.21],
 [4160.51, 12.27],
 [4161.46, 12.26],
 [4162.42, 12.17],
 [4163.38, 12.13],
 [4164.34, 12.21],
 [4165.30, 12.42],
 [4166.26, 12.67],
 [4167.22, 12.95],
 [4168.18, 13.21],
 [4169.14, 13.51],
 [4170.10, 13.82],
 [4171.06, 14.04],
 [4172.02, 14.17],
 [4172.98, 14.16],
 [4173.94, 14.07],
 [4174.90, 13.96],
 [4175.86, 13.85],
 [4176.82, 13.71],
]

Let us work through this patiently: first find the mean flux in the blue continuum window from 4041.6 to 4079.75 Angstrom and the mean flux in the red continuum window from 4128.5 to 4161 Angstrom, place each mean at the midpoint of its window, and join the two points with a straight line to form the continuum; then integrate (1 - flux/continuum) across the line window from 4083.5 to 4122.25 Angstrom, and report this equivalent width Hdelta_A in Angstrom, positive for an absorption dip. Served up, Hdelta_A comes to -3.5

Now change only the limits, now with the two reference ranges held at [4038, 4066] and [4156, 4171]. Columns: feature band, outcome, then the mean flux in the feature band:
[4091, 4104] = 0.08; 12.3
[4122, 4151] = 0.37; 12.3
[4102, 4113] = 0.05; 12.3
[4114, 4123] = -0.38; 13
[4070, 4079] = 0.48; 11.6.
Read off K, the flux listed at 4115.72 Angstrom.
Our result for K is 13.06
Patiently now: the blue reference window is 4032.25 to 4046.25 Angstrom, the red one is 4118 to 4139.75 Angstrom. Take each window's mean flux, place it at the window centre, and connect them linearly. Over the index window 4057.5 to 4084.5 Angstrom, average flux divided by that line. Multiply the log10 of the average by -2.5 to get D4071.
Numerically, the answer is 0.10 mag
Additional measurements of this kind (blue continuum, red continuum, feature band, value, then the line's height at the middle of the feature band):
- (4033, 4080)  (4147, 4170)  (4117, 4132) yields -0.072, 12.2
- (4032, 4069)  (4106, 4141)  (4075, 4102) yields -0.046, 12.5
